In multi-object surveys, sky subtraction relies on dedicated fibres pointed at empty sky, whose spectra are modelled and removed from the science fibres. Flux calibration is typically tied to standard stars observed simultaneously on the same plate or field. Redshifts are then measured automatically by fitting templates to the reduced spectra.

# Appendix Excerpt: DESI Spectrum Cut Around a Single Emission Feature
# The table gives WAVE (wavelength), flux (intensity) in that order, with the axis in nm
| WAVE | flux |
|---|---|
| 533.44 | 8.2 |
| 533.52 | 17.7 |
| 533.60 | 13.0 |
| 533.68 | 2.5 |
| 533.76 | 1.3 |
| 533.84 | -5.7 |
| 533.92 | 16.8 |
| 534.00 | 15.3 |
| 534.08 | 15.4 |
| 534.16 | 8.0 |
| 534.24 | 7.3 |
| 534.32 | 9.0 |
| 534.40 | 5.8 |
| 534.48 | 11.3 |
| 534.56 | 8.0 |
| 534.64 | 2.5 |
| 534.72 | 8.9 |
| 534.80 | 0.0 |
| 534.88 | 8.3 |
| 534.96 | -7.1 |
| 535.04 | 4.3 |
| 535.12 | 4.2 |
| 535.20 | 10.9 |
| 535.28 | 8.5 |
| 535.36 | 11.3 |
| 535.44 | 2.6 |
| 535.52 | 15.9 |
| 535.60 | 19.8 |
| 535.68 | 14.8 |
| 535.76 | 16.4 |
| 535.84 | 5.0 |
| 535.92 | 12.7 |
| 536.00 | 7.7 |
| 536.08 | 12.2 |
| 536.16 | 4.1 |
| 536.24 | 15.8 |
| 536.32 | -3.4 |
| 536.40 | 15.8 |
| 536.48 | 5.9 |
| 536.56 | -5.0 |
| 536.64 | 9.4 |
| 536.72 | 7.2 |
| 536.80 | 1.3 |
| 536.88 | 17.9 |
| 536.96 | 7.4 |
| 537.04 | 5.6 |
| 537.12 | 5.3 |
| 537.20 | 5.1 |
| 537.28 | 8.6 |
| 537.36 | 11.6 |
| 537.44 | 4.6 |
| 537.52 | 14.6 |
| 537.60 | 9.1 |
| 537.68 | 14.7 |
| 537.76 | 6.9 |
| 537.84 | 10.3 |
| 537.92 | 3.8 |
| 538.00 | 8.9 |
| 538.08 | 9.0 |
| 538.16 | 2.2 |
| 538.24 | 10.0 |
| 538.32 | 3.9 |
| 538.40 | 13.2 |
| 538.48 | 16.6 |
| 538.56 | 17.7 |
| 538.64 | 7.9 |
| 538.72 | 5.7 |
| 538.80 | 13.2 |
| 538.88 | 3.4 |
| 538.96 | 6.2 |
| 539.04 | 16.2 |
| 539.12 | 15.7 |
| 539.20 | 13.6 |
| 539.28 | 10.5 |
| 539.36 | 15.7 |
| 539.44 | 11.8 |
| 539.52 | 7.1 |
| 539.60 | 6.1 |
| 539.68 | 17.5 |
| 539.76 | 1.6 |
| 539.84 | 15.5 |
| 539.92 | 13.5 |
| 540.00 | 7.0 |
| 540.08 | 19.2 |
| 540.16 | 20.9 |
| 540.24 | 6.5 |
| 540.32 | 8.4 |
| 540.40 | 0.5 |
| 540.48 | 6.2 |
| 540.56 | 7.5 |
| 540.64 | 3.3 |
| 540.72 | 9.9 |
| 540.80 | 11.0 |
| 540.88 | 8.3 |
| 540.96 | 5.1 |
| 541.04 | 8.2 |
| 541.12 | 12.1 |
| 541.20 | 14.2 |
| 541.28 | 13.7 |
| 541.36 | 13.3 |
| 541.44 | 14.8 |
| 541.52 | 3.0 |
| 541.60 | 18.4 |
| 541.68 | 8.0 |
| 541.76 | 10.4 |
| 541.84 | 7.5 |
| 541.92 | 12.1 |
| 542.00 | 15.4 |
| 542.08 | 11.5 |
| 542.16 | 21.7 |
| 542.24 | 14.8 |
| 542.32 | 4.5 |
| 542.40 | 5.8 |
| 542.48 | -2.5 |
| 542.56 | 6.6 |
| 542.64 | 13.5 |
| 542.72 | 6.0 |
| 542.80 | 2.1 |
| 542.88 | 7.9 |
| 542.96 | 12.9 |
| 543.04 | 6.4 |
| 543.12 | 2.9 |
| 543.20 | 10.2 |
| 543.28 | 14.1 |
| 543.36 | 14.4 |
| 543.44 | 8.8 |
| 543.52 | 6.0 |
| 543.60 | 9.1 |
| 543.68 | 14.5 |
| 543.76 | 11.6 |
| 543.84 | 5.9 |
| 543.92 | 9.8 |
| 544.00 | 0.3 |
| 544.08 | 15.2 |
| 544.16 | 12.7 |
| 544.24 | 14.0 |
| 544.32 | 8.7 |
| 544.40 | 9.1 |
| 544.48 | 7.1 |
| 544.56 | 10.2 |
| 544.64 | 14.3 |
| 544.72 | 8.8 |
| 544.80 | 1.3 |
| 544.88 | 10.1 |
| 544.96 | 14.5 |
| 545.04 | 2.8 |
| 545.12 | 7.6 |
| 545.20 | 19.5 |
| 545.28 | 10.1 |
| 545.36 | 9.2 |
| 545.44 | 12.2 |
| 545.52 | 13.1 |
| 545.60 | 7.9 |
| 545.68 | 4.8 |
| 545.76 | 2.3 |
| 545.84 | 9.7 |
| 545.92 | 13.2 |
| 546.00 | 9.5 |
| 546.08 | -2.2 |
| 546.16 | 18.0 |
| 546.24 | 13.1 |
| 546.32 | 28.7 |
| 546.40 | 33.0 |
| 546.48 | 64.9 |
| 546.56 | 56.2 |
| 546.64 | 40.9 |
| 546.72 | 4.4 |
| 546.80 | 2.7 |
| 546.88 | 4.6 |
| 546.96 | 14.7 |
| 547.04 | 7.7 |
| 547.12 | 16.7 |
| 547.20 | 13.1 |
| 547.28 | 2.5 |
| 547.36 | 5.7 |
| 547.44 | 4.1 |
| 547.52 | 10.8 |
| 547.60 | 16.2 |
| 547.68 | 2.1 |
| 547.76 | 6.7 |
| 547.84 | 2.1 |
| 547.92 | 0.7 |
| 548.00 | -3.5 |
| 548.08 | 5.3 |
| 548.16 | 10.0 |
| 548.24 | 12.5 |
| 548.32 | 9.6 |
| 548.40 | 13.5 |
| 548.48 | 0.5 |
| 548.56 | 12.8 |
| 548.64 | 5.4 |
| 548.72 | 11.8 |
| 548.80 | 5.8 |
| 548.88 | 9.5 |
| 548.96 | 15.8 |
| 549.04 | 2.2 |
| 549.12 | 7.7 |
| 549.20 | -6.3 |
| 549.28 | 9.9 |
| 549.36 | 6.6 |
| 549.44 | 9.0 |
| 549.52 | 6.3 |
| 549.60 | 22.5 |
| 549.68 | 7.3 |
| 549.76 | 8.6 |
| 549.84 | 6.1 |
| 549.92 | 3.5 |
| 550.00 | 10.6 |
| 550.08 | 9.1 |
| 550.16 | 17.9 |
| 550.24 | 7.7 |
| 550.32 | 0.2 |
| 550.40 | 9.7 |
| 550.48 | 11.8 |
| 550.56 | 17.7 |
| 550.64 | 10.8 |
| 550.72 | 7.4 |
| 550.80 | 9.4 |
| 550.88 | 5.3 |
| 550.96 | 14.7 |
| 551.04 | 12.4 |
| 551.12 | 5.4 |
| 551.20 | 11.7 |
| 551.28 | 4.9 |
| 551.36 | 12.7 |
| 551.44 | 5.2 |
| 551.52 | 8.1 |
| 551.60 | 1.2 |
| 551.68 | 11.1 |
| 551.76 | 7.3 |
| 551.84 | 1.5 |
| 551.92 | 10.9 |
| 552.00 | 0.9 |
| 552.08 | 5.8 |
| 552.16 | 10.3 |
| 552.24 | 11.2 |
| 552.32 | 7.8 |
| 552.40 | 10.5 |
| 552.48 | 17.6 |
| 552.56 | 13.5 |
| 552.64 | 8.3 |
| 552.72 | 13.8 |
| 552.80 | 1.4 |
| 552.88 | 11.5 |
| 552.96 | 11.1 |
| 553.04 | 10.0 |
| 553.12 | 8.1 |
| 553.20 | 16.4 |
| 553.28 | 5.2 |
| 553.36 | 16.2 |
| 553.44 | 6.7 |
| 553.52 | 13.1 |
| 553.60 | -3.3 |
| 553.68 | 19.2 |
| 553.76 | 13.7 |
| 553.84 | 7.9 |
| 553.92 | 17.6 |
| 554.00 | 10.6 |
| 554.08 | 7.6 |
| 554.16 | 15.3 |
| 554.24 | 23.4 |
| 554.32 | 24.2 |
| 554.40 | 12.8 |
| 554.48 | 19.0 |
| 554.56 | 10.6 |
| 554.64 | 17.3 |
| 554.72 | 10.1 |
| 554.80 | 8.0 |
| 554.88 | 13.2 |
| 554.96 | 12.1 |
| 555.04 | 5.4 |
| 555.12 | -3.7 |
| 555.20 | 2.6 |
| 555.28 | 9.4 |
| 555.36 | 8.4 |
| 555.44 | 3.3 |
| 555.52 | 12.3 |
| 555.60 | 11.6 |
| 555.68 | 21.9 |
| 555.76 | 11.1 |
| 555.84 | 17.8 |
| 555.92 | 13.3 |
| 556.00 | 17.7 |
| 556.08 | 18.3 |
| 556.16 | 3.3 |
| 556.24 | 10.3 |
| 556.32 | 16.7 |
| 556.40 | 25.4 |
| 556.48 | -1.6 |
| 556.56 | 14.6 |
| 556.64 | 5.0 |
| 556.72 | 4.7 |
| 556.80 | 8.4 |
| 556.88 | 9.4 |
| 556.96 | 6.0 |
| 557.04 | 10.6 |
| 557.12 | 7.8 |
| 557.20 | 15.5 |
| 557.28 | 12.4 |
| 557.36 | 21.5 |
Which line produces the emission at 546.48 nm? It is H-beta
